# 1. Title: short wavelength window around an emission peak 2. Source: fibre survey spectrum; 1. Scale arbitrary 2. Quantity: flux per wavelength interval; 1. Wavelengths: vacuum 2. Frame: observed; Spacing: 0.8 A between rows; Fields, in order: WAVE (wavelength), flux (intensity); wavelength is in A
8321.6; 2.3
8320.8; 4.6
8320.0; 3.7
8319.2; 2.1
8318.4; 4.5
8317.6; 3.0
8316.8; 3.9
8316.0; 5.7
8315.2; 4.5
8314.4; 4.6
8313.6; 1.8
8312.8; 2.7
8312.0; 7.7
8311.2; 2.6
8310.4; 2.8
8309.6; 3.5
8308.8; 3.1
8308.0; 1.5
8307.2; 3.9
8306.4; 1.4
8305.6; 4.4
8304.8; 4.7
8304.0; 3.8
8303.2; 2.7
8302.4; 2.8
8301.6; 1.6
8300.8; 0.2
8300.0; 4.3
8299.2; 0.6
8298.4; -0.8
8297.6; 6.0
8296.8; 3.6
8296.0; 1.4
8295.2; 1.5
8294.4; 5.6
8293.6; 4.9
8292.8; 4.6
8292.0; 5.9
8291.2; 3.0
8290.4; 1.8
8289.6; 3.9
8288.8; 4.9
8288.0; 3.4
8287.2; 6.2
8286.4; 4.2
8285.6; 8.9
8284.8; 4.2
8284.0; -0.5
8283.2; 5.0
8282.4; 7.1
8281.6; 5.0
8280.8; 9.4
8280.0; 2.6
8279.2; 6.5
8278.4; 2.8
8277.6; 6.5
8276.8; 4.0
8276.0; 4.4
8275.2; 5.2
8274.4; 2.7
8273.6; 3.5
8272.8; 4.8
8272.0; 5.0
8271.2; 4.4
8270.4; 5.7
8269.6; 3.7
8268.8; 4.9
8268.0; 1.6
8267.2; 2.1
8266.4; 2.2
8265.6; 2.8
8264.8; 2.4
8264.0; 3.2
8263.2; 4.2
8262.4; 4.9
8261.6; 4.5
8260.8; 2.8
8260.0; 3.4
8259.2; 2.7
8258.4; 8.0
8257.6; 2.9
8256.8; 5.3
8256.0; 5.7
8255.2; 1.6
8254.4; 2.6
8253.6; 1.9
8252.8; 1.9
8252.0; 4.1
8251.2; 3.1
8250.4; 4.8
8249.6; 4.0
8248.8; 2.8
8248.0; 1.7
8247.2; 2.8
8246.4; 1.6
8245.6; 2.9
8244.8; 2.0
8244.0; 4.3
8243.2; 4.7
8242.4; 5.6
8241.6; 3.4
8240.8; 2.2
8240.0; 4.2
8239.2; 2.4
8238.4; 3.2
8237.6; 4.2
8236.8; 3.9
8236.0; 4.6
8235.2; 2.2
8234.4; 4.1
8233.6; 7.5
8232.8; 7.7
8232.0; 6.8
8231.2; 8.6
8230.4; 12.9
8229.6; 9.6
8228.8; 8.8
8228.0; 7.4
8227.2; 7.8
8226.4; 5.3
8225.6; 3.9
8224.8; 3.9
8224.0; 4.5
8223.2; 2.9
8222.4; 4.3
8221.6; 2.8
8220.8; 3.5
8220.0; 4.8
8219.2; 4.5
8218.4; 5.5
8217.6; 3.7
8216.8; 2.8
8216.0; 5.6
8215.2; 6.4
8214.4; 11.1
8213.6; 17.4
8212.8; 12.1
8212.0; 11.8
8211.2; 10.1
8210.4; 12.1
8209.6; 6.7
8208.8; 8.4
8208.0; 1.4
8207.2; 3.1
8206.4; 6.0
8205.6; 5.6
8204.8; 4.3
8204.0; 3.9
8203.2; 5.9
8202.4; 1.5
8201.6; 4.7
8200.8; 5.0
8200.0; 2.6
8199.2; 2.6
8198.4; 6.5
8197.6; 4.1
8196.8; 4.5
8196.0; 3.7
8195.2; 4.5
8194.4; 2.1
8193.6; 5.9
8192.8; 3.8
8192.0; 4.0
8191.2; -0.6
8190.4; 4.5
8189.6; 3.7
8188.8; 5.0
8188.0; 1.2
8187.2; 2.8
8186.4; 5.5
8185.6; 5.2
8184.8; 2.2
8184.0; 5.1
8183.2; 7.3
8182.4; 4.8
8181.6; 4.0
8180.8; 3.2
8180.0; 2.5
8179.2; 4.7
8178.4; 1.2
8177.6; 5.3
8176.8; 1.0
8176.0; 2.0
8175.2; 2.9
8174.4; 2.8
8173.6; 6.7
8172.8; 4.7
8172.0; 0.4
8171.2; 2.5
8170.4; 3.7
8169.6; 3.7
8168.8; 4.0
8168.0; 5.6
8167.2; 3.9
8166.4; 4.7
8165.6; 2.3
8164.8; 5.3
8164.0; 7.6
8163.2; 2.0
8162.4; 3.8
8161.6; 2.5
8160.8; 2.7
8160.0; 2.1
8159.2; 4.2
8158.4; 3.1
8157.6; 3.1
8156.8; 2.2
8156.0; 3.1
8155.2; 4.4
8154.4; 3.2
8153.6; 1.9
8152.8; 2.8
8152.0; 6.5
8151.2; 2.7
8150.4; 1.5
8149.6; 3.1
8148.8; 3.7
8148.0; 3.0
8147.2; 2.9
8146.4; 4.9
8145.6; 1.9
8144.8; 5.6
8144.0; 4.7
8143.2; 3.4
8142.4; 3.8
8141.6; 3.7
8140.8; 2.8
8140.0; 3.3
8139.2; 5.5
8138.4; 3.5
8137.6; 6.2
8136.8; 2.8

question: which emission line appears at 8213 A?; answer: [S II] 6716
